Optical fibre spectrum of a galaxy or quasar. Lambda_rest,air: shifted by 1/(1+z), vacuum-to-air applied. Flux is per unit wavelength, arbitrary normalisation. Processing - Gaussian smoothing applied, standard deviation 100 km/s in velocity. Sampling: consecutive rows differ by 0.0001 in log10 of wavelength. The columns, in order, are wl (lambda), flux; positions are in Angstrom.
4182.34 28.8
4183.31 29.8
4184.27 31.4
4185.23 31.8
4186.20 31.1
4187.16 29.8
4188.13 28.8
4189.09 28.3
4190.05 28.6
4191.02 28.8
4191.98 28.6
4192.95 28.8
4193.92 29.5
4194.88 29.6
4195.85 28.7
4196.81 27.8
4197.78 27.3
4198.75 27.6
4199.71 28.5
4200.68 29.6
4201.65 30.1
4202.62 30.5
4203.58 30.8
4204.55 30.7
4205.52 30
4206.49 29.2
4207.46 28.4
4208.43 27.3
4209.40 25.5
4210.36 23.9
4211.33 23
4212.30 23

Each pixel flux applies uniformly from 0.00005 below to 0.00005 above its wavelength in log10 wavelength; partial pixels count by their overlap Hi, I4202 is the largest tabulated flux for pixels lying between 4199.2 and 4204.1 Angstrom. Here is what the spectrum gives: 30.8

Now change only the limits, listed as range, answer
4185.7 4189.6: 31.1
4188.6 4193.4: 28.8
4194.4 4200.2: 29.6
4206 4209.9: 29.2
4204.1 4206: 30.7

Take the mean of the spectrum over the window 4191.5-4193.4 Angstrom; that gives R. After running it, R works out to 28.7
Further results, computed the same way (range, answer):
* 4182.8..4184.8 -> 30.6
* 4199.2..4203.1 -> 29.7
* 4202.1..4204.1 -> 30.7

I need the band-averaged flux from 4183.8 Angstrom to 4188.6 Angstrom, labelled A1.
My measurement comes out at 30.6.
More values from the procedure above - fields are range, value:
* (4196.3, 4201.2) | 28.2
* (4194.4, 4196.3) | 29.1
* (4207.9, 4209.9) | 26.5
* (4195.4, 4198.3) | 27.9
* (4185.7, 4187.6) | 30.4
